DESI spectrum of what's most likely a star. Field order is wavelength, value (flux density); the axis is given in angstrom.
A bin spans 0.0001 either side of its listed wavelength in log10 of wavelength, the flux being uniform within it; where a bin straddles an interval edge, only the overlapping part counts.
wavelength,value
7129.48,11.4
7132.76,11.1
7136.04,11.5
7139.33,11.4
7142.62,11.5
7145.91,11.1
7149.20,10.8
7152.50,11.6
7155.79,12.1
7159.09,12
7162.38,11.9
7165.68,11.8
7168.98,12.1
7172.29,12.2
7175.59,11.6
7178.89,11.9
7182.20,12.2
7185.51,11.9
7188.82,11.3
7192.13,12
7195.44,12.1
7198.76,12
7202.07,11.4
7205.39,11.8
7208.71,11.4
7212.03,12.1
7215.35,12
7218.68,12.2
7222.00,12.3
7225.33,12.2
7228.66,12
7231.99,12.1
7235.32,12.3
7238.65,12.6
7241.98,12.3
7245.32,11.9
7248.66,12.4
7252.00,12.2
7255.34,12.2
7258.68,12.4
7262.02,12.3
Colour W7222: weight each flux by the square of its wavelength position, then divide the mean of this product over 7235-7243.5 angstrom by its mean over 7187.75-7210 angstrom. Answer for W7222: 1.1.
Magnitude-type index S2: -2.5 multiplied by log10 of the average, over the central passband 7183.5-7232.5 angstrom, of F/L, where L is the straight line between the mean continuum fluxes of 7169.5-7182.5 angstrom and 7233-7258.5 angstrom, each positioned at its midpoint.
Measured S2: 0.02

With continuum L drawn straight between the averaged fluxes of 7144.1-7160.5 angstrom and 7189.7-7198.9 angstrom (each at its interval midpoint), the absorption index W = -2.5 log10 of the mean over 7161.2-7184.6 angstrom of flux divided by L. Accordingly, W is -0.020 mag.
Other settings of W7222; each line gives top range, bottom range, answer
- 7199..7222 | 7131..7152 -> 1.07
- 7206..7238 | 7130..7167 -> 1.07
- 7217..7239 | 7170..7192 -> 1.04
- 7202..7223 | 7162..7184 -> 1.01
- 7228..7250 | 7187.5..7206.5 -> 1.05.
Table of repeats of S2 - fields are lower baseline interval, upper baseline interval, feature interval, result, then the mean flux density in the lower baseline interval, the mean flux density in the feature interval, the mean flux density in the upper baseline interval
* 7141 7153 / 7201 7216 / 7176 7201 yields -0.030 mag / 11.2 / 11.9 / 11.7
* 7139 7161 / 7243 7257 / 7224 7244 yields -0.016 mag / 11.5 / 12.2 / 12.2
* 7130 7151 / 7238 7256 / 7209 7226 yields -0.011 mag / 11.2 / 12.1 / 12.2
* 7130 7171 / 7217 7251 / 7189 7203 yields 0.008 mag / 11.6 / 11.8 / 12.2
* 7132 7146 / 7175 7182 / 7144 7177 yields -0.007 mag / 11.4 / 11.7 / 11.9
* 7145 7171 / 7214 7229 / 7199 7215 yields 0.029 mag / 11.7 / 11.7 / 12.1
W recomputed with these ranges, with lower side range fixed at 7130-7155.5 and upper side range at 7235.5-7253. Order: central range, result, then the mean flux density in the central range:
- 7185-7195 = 0.001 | 11.8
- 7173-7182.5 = -0.021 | 11.9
